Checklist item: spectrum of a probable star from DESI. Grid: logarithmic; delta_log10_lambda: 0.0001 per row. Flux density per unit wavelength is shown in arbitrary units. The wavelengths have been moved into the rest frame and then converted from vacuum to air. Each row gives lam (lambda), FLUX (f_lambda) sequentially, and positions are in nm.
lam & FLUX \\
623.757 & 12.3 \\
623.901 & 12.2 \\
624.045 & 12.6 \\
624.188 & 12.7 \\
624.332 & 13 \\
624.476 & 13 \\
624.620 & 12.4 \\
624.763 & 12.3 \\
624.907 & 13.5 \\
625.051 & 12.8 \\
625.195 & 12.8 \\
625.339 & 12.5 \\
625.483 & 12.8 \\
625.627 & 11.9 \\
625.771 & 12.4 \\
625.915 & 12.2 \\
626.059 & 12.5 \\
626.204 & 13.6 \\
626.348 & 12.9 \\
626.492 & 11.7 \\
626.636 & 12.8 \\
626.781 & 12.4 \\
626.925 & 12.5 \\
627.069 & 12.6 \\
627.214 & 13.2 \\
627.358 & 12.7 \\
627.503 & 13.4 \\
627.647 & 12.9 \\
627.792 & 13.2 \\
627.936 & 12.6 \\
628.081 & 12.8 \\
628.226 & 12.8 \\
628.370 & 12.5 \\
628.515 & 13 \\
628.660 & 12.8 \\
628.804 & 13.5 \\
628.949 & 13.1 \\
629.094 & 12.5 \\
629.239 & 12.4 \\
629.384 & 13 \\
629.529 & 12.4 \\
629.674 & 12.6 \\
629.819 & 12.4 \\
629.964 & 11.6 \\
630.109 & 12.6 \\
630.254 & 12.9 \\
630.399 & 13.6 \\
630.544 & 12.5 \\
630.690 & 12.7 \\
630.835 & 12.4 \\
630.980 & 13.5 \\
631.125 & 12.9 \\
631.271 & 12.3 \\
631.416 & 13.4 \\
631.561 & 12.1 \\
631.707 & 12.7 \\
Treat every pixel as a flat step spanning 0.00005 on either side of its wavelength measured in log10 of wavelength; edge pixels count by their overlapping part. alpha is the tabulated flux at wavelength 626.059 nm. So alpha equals 12.5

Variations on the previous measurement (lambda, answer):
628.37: 12.5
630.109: 12.6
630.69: 12.7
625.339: 12.5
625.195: 12.8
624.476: 13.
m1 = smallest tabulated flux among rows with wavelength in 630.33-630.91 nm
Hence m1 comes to 12.4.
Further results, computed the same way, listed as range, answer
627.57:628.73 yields 12.5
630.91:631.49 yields 12.3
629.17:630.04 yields 11.6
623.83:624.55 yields 12.2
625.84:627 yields 11.7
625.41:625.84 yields 11.9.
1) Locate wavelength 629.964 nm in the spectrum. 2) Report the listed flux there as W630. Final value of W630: 11.6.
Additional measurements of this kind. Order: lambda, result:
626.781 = 12.4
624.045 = 12.6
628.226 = 12.8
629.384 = 13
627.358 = 12.7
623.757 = 12.3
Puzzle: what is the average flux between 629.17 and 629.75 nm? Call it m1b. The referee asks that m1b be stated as 12.6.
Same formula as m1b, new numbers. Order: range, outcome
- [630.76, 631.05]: 13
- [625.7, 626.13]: 12.4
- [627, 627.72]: 13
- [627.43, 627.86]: 13.2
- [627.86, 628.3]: 12.8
